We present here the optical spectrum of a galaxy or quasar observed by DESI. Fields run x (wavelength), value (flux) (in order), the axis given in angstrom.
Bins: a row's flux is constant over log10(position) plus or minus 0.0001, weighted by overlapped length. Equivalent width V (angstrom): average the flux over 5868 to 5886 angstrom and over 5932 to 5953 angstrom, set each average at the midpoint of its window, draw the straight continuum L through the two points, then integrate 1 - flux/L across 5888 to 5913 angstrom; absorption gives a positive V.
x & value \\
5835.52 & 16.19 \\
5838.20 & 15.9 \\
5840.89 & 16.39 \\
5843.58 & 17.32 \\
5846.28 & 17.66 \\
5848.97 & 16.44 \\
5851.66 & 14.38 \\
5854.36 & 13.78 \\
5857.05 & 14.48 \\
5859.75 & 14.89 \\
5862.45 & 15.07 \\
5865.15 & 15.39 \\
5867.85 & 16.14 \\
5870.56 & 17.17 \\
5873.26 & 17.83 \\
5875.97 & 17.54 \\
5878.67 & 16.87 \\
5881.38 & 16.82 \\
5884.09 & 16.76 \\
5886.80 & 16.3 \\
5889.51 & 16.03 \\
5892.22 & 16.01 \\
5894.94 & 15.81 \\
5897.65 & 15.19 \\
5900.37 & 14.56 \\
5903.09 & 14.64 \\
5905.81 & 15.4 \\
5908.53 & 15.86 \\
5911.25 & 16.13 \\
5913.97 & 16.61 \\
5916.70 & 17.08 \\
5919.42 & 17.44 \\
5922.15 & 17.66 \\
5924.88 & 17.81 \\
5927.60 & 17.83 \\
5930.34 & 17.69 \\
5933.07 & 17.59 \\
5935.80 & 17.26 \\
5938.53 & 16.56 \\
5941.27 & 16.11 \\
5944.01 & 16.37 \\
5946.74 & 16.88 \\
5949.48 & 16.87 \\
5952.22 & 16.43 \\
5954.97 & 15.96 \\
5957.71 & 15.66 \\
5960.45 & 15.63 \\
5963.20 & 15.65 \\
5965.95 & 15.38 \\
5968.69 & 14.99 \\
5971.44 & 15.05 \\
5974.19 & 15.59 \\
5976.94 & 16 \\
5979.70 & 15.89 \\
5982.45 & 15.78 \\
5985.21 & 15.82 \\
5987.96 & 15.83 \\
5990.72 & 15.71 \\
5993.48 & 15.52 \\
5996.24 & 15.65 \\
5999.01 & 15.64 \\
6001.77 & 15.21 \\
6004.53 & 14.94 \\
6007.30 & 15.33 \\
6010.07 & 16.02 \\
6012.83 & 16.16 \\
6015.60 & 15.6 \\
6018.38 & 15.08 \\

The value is 2.1 angstrom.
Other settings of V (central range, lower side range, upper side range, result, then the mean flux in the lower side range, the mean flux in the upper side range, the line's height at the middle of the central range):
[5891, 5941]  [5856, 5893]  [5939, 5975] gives -1.3 angstrom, 16.3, 15.9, 16.1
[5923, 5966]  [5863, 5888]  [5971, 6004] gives -1.6 angstrom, 16.7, 15.6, 16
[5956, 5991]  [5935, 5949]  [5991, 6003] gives 0.8 angstrom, 16.6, 15.5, 16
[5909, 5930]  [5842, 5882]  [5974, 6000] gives -1.6 angstrom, 16.1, 15.7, 15.9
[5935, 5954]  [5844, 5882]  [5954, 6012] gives -1.1 angstrom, 16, 15.6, 15.7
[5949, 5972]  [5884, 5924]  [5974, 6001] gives 0.2 angstrom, 16.1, 15.7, 15.9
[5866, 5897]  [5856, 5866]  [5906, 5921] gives -2.1 angstrom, 14.9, 16.5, 15.6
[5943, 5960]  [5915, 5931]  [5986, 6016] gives 0.5 angstrom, 17.6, 15.6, 16.8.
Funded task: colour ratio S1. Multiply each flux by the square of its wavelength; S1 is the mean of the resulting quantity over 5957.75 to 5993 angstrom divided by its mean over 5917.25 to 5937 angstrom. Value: 0.90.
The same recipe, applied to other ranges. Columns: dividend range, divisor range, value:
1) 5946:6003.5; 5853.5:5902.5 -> 1.02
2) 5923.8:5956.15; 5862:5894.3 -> 1.05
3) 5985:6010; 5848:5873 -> 1.06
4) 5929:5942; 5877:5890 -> 1.05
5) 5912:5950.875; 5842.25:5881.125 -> 1.09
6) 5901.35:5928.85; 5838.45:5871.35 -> 1.08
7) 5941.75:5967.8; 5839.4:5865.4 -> 1.07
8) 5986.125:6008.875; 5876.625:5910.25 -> 1.01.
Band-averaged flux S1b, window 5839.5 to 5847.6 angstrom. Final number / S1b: 17.1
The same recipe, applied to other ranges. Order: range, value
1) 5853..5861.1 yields 14.4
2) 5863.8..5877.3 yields 16.8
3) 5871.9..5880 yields 17.4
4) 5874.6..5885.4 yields 17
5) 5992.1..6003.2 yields 15.5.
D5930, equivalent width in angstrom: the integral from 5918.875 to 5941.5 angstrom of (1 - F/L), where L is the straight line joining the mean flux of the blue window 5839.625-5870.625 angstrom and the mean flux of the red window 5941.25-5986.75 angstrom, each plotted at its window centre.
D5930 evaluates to -2.2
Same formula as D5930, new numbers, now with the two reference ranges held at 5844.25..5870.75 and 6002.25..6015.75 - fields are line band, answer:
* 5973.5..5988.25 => -0.2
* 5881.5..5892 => -0.6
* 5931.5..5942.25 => -0.9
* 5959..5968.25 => 0.0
